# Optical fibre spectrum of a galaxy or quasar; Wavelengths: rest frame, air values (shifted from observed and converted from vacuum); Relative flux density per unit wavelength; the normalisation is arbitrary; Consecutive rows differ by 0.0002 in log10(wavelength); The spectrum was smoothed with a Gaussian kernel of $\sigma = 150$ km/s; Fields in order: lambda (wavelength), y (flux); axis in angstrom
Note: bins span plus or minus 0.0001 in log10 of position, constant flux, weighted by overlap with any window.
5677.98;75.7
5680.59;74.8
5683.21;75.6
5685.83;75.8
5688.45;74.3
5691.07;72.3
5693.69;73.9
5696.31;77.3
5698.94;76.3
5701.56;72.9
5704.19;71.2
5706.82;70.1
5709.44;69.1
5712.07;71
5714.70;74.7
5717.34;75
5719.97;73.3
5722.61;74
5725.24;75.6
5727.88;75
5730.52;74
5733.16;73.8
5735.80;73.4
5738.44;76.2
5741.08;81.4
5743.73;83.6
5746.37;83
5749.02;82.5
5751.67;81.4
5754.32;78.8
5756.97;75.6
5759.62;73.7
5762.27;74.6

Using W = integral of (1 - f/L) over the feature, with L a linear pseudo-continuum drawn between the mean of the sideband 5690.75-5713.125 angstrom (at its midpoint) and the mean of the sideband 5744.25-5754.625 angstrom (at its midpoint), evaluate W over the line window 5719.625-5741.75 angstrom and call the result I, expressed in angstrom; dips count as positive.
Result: 0.9 angstrom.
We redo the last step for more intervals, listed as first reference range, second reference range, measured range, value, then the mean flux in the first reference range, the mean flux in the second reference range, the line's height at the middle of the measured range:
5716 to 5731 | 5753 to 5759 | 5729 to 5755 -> -1.0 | 74.5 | 76.8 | 75.8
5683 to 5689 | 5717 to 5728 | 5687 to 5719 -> 0.7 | 75.2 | 74.5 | 74.9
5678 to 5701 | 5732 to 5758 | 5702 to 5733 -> 1.6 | 75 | 79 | 77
